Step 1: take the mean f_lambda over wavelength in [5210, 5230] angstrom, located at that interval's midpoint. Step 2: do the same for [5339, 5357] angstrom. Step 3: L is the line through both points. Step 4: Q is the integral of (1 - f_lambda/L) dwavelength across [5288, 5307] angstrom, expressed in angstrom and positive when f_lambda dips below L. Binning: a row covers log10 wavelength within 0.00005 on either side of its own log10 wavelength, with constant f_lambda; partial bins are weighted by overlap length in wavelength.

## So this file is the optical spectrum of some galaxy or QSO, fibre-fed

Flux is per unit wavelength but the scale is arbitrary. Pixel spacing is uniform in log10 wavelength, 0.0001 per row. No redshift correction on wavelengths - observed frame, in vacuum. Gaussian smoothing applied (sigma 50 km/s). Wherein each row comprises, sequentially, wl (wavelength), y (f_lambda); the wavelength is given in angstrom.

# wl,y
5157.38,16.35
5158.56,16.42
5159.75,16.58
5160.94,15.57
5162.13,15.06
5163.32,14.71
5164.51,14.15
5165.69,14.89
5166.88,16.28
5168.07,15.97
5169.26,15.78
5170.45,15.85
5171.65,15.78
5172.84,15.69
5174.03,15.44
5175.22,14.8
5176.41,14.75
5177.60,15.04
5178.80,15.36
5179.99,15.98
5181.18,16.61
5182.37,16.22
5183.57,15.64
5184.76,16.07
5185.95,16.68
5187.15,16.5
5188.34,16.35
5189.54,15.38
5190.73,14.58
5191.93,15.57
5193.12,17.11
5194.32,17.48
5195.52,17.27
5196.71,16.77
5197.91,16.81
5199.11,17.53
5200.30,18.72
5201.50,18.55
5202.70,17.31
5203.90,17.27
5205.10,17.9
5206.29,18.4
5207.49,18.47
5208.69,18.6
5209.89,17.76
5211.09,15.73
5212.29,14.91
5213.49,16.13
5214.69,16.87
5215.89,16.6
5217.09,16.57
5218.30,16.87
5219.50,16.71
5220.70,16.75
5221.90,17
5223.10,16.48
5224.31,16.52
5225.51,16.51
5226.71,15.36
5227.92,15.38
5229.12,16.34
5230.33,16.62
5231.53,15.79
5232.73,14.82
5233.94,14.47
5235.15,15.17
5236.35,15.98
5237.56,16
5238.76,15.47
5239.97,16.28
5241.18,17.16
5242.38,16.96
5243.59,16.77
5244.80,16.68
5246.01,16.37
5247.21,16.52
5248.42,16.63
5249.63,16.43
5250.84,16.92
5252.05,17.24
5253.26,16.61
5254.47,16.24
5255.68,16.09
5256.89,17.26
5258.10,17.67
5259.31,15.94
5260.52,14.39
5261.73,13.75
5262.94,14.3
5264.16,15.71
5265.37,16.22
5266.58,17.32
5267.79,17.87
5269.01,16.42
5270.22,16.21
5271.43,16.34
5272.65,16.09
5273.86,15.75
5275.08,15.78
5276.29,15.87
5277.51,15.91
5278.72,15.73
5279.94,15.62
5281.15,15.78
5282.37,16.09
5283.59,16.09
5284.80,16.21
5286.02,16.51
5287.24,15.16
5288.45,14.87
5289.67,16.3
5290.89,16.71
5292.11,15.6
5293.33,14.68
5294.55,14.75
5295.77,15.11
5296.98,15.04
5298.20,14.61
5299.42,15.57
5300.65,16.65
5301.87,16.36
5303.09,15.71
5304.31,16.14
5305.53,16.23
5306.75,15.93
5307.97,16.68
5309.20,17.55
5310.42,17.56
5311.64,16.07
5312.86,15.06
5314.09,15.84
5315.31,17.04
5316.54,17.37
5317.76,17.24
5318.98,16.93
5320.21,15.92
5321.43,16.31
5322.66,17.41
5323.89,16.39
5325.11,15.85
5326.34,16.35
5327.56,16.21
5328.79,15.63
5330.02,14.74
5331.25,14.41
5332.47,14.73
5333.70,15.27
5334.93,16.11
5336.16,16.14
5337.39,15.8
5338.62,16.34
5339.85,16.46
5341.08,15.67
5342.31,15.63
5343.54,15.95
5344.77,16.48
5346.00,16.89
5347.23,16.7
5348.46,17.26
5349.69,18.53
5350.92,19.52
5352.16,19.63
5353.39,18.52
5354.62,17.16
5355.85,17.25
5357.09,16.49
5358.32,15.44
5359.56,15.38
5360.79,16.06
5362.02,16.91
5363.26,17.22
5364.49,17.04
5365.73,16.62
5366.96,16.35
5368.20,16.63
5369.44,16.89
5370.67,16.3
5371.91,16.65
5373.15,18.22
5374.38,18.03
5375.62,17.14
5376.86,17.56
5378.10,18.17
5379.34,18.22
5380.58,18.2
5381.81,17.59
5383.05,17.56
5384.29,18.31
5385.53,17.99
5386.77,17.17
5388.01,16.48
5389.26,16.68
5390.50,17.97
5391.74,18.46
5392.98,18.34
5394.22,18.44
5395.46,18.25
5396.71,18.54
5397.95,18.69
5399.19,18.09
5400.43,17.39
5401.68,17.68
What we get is 1.4 angstrom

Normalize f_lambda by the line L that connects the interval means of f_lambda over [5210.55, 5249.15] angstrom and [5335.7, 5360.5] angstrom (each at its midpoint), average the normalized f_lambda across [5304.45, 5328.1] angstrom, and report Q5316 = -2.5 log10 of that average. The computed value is 0.010 mag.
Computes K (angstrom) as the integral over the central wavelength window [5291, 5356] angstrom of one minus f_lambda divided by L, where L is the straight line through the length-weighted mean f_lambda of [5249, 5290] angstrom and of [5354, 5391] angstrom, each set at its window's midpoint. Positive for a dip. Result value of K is 1.21 angstrom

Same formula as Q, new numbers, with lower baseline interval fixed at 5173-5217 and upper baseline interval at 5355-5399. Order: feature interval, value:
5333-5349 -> 0.9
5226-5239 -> 0.9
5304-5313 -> 0.3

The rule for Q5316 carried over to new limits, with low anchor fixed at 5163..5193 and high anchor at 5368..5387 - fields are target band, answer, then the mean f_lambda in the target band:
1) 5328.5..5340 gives 0.11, 15.5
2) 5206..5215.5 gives -0.07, 17.1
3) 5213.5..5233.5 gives -0.01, 16.3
